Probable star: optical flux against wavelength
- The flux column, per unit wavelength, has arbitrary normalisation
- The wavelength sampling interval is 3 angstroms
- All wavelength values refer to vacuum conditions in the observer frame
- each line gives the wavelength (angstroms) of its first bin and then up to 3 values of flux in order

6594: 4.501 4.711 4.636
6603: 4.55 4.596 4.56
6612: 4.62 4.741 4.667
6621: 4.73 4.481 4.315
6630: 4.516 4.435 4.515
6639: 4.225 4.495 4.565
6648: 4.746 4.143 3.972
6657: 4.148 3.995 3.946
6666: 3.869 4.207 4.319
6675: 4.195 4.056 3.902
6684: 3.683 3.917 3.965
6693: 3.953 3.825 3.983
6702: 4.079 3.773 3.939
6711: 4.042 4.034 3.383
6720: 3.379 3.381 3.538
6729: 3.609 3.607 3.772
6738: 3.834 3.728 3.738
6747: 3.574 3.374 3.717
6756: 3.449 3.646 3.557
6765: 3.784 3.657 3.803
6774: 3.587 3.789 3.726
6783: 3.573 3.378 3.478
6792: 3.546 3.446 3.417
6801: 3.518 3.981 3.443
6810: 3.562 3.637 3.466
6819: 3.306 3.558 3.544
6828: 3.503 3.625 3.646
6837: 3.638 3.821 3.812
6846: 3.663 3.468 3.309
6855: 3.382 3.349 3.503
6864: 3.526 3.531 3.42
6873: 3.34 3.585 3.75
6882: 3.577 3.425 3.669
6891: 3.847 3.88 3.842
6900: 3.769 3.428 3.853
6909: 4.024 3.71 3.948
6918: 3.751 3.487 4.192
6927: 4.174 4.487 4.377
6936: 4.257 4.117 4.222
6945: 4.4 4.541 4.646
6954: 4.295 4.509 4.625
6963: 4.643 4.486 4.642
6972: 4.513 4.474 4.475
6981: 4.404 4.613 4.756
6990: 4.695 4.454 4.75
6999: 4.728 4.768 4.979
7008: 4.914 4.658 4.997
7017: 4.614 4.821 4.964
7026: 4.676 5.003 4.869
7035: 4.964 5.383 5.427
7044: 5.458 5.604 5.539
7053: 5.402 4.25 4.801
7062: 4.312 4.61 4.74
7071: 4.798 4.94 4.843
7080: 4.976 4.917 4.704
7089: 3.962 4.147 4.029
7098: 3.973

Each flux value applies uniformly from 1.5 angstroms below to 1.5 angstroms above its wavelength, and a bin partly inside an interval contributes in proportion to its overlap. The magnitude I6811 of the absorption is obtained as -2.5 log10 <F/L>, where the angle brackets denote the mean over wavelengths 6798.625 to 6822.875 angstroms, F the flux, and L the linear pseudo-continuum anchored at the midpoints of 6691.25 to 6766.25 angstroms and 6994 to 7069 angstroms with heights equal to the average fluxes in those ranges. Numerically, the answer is 0.139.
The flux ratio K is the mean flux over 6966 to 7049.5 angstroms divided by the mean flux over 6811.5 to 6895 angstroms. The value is 1.36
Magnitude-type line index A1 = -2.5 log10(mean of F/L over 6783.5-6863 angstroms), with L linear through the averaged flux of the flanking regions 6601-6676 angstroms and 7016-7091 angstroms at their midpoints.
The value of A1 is 0.29 mag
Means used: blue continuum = 4.38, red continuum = 4.9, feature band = 3.54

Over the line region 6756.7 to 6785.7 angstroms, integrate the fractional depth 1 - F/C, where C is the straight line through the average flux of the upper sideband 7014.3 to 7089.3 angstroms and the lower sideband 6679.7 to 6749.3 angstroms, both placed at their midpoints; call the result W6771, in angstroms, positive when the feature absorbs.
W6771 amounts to 2.2 angstroms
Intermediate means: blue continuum 3.76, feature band 3.66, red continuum 4.92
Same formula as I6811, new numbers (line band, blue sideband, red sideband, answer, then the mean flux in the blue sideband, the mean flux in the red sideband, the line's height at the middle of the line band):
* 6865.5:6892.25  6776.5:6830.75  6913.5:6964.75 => 0.11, 3.55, 4.28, 3.95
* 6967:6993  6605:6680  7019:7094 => 0.05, 4.36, 4.88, 4.78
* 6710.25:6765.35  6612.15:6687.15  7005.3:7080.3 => 0.22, 4.28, 4.94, 4.43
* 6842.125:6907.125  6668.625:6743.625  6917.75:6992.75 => 0.18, 3.84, 4.4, 4.22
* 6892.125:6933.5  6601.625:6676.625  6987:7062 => 0.22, 4.38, 4.93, 4.77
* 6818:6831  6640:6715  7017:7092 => 0.25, 4.07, 4.89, 4.39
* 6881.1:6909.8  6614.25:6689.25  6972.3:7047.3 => 0.24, 4.26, 4.84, 4.66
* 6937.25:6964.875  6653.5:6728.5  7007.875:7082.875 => 0.05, 3.89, 4.94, 4.66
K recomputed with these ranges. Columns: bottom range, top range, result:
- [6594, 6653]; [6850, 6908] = 0.79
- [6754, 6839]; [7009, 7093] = 1.36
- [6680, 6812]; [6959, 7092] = 1.30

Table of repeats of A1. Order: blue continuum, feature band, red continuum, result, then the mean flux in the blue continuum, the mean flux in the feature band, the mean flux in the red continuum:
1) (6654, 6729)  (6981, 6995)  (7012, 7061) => 0.061 mag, 3.89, 4.61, 5.04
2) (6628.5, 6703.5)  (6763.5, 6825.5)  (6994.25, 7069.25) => 0.228 mag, 4.15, 3.58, 4.93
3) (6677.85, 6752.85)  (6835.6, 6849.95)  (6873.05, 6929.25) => 0.023 mag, 3.76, 3.69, 3.77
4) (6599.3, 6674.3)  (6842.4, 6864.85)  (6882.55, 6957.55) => 0.178 mag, 4.39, 3.49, 4.02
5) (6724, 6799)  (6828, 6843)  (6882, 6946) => 0.027 mag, 3.61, 3.68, 3.93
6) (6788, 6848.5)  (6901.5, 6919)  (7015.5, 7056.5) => 0.117 mag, 3.58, 3.79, 5.09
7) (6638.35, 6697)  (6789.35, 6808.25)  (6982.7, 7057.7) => 0.235 mag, 4.11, 3.56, 4.93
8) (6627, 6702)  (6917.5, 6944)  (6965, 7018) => 0.108 mag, 4.15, 4.14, 4.66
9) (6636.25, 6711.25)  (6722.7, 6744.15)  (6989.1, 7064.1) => 0.156 mag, 4.09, 3.66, 4.92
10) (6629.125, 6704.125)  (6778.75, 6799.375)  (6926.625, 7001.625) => 0.218 mag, 4.14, 3.51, 4.5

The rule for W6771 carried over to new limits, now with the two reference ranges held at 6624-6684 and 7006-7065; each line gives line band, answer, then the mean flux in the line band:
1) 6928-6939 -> 1.0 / 4.33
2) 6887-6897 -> 1.9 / 3.81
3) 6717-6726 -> 2.0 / 3.41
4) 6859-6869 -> 2.4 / 3.51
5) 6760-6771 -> 1.9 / 3.68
